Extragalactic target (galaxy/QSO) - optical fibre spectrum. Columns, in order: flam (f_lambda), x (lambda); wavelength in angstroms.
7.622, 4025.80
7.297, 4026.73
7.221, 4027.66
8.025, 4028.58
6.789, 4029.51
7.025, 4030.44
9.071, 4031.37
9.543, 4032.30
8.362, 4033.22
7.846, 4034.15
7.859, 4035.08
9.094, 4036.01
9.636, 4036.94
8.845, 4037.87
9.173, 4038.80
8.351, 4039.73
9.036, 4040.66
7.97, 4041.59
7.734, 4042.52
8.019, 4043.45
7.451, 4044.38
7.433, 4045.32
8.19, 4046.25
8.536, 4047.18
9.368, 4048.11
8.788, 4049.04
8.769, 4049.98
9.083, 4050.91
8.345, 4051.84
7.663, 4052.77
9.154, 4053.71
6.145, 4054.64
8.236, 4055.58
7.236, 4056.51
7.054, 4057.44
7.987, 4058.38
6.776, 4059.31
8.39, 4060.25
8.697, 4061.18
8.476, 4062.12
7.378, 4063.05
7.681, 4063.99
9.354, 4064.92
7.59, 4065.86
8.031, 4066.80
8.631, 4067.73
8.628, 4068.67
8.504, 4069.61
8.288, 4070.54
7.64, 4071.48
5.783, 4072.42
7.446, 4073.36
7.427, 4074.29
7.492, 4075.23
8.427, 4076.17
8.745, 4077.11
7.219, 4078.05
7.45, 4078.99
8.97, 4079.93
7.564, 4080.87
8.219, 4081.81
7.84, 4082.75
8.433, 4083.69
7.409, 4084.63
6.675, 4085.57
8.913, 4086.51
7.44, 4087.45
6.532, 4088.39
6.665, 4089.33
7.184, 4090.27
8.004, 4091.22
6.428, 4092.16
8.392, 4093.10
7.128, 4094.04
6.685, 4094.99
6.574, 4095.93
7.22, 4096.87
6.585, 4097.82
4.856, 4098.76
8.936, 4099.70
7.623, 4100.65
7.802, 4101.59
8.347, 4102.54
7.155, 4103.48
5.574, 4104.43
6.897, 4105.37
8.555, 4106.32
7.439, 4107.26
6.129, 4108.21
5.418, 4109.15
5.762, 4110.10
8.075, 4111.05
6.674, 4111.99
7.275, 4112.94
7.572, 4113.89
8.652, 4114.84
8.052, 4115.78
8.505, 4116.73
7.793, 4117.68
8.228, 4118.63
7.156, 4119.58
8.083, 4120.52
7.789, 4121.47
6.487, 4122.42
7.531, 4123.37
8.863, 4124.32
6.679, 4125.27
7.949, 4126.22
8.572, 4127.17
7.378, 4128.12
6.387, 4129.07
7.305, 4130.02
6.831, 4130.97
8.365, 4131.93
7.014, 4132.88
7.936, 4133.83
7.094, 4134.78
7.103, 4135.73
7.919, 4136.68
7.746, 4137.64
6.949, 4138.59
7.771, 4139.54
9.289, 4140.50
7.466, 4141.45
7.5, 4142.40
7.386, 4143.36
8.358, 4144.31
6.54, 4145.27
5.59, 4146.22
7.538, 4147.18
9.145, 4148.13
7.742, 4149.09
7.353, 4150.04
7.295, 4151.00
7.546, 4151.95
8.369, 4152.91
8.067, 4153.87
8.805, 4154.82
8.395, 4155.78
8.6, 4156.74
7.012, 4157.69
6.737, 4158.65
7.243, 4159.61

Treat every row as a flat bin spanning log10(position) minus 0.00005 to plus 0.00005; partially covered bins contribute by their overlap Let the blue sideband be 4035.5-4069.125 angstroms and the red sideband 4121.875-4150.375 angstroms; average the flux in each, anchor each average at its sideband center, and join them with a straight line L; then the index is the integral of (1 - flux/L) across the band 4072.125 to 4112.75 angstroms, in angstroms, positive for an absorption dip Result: 3.06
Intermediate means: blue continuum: 8.25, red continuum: 7.53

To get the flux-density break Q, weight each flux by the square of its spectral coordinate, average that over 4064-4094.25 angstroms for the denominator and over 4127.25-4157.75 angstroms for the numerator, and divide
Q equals 1.01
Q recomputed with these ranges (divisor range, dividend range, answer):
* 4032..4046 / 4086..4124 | 0.90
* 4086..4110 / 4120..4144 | 1.08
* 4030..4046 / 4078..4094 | 0.93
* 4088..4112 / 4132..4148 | 1.09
